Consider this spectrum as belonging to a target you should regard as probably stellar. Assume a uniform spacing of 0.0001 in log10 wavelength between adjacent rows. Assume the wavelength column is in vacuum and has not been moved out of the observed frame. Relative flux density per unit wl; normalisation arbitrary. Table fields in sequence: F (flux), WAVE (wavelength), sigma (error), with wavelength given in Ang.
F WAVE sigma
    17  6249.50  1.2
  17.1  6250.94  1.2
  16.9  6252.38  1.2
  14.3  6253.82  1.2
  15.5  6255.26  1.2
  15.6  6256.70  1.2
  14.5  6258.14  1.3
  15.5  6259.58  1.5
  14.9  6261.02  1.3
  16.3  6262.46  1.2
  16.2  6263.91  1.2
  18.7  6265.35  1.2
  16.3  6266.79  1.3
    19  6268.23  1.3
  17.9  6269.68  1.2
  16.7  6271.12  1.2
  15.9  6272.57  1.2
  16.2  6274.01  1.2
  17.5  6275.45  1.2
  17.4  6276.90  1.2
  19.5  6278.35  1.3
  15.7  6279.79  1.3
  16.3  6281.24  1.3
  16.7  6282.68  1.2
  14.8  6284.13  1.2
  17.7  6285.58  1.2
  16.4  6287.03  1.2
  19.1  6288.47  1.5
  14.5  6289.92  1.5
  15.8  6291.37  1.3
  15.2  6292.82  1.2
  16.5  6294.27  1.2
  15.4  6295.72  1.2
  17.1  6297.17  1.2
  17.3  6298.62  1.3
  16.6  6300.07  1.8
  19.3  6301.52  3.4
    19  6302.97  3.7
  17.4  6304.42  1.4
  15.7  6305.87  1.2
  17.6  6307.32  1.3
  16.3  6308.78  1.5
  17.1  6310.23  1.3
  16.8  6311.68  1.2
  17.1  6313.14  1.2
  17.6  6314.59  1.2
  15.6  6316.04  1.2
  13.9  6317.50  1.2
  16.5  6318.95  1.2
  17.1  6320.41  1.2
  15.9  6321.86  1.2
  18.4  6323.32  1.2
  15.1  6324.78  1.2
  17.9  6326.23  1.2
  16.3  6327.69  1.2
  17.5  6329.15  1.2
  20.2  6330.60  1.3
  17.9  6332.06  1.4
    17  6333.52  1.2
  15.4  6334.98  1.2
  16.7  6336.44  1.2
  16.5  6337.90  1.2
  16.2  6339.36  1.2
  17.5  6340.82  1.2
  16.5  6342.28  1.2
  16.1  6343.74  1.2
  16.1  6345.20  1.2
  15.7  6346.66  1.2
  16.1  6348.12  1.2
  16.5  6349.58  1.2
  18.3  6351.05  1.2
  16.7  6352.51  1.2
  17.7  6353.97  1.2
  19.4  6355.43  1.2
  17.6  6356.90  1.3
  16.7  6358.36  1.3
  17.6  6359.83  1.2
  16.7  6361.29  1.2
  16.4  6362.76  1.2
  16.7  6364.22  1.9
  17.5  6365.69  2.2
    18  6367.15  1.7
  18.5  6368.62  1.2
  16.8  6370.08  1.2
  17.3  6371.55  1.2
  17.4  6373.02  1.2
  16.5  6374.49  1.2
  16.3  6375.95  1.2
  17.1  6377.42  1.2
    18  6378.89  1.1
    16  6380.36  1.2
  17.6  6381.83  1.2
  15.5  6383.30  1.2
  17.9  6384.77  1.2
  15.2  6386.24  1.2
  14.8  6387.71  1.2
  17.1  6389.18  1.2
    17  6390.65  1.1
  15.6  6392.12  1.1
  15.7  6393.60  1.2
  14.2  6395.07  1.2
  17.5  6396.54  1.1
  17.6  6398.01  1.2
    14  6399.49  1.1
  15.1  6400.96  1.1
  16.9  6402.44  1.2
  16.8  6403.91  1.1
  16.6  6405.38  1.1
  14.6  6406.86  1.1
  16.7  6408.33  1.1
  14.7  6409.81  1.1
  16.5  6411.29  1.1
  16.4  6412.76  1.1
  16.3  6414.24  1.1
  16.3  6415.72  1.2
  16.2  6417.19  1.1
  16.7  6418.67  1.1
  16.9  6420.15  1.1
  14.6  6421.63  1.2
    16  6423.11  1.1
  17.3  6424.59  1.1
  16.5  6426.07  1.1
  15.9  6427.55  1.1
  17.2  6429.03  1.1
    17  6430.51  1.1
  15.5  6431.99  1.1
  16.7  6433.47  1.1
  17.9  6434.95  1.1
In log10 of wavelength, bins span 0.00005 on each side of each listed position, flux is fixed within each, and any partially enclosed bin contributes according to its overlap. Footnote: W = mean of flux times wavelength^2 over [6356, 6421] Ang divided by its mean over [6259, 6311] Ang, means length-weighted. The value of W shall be 1.02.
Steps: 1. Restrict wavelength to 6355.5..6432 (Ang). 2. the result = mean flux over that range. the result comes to 16.5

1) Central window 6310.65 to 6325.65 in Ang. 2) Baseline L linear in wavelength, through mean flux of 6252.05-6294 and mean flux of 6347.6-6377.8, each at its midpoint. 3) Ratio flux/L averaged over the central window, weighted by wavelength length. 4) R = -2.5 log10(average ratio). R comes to 0.03 mag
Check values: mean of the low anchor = 16.4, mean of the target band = 16.4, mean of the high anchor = 17.2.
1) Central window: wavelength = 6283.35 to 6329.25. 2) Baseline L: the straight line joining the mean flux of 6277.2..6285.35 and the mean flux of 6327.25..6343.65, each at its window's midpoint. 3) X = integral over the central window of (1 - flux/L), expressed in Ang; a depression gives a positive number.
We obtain 0.4 Ang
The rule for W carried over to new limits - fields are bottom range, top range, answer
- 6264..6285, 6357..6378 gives 1.04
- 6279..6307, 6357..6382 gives 1.05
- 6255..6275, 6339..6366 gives 1.06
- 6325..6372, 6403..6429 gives 0.97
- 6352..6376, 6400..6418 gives 0.94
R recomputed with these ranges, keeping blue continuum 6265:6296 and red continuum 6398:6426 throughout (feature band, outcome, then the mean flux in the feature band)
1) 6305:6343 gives -0.02 mag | 16.8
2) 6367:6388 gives -0.04 mag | 16.9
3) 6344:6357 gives -0.04 mag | 17.1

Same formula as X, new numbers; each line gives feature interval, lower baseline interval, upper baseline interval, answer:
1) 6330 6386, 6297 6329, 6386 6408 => -2.2 Ang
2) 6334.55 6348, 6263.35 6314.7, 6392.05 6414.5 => 0.1 Ang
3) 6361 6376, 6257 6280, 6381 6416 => -0.8 Ang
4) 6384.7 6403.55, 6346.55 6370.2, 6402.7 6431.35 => 0.8 Ang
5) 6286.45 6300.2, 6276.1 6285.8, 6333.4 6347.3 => 0.3 Ang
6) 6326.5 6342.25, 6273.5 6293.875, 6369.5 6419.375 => -0.6 Ang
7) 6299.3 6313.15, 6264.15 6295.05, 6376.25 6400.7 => -0.5 Ang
